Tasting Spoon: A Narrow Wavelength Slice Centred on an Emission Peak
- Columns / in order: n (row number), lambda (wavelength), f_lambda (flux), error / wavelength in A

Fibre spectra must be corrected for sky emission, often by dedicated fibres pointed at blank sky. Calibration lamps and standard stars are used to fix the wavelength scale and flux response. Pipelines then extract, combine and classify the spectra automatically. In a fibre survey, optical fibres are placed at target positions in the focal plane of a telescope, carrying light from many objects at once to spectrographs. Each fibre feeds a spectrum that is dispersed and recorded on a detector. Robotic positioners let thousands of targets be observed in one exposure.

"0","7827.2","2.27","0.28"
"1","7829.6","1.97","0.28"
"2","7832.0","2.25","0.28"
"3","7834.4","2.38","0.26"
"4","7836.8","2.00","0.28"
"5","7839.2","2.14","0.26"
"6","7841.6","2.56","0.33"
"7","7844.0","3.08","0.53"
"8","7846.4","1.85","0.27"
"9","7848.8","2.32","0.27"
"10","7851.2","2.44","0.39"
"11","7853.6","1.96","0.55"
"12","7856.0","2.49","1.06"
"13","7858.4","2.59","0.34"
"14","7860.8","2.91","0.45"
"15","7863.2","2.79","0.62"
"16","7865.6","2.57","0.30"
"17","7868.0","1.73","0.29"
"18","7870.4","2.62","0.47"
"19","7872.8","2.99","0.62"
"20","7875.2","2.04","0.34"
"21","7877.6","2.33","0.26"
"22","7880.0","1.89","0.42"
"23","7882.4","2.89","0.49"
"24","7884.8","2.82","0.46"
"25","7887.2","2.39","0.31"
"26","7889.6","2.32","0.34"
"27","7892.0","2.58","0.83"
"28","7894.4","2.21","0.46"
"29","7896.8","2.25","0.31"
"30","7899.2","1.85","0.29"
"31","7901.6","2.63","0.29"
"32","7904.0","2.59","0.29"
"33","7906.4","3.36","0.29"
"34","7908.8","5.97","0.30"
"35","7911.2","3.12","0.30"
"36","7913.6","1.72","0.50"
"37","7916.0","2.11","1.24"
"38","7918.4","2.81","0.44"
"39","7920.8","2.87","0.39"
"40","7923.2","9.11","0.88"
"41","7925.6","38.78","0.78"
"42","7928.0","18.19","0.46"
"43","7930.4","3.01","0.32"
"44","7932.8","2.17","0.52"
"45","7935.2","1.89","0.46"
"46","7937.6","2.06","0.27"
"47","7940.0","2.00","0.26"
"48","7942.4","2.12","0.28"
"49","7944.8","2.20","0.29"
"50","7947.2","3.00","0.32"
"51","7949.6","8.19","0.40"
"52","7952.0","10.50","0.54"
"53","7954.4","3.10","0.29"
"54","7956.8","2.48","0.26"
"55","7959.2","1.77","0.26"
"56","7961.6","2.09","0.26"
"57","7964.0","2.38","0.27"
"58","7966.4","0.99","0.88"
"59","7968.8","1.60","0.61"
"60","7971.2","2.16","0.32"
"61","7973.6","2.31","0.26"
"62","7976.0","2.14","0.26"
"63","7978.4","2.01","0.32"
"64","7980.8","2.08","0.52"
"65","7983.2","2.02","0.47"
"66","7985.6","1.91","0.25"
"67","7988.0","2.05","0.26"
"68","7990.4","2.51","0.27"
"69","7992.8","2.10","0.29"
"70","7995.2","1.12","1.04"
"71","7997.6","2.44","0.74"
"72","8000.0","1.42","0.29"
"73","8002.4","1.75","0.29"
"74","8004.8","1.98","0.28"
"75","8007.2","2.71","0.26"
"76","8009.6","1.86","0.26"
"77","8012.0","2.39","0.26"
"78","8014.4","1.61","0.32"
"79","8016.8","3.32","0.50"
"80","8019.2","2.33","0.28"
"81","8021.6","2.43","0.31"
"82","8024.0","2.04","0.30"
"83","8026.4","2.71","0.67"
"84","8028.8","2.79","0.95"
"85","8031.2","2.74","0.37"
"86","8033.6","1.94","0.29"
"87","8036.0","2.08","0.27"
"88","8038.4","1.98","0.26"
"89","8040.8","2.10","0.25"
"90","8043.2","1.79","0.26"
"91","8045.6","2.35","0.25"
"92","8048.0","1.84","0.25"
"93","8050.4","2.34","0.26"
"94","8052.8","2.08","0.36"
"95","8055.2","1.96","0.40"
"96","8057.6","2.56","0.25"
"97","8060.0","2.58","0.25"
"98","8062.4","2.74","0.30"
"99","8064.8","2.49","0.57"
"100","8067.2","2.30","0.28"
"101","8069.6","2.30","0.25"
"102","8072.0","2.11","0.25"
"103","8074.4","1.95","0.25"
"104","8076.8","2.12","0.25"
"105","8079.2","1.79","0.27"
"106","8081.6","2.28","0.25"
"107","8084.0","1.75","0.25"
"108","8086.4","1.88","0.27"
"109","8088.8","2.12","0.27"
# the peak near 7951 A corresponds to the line [N II]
